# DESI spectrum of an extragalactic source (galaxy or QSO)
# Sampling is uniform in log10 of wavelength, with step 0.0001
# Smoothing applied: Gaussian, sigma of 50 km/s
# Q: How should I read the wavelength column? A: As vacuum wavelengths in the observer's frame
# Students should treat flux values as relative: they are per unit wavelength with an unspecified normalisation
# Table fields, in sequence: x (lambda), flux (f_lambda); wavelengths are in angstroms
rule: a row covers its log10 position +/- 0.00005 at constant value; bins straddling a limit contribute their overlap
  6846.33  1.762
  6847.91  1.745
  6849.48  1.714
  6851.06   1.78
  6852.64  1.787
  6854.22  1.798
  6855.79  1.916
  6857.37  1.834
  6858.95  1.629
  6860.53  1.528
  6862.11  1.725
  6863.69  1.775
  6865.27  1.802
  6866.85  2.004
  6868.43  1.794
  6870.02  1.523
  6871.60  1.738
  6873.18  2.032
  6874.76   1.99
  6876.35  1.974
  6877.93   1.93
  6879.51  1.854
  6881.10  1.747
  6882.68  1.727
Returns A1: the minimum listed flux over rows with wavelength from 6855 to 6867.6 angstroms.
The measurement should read 1.528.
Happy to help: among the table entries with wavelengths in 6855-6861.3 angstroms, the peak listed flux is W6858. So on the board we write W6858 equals 1.916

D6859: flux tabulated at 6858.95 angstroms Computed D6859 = 1.629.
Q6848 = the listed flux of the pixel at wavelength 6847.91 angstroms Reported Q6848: 1.745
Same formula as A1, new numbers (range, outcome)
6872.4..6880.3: 1.854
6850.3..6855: 1.78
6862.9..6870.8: 1.523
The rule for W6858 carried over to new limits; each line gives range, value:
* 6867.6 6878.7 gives 2.032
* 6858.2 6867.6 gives 2.004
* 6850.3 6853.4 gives 1.787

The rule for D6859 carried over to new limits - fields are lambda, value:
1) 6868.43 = 1.794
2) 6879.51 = 1.854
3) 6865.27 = 1.802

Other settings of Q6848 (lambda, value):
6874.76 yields 1.99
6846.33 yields 1.762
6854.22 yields 1.798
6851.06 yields 1.78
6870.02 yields 1.523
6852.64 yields 1.787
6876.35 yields 1.974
